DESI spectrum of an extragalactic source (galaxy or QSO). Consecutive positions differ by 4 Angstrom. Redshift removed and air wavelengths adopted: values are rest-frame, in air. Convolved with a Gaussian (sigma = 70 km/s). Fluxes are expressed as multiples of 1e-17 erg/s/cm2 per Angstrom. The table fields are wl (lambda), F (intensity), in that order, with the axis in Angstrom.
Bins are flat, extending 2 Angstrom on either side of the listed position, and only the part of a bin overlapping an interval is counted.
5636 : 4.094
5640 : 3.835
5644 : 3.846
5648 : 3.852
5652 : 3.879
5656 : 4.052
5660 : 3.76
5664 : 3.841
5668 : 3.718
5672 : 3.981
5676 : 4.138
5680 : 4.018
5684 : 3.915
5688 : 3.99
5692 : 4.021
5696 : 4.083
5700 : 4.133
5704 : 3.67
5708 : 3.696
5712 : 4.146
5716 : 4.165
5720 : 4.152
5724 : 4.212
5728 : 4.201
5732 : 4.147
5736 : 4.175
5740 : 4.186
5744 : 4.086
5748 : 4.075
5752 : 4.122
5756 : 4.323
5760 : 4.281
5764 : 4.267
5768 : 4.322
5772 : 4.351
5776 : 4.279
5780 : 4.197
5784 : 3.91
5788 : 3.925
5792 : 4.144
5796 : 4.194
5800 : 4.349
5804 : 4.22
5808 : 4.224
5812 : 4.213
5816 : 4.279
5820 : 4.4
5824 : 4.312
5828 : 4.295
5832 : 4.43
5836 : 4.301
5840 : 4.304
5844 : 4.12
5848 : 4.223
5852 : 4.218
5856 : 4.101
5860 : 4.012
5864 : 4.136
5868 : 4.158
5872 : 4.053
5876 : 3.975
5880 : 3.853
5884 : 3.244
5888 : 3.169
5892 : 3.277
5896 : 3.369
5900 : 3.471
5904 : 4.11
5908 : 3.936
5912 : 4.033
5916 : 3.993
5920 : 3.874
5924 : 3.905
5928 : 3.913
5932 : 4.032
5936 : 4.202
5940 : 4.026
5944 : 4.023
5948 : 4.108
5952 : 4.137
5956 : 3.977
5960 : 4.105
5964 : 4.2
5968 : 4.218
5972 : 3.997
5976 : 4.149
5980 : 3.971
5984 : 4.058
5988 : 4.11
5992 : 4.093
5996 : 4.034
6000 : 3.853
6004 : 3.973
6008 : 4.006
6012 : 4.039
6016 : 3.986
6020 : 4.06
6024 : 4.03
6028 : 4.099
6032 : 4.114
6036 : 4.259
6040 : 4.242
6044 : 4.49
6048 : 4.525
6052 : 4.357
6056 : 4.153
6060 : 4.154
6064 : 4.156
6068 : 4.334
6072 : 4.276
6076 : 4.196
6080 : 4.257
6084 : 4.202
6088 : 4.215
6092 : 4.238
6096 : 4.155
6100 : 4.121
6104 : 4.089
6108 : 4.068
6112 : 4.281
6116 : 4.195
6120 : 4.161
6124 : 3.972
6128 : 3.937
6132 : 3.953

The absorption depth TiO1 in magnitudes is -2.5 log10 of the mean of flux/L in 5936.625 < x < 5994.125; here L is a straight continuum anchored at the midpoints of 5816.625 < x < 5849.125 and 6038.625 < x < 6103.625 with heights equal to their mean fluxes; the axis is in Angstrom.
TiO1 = 0.05 mag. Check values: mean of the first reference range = 4.3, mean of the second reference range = 4.25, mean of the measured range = 4.09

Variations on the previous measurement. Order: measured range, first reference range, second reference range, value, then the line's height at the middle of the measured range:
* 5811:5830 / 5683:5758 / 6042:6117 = -0.046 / 4.12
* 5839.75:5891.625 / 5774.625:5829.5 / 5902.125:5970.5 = 0.054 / 4.13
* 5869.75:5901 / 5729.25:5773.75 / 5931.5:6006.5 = 0.160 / 4.12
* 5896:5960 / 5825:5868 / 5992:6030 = 0.039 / 4.11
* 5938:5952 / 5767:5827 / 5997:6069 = 0.030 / 4.18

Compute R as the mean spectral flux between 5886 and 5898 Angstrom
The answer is 3.27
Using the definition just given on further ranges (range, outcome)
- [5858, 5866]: 4.07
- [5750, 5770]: 4.26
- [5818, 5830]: 4.34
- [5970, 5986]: 4.04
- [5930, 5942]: 4.09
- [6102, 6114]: 4.15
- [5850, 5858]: 4.16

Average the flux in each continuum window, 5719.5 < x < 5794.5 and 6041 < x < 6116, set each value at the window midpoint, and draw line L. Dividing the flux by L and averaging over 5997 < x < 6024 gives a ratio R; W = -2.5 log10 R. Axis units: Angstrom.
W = 0.06 mag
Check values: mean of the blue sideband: 4.18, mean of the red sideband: 4.24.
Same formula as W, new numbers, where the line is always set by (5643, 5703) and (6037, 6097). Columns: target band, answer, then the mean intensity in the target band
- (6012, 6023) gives 0.05 mag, 4.03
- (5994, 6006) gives 0.07 mag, 3.95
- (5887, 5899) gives 0.24 mag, 3.3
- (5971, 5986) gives 0.04 mag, 4.05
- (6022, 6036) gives 0.03 mag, 4.11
